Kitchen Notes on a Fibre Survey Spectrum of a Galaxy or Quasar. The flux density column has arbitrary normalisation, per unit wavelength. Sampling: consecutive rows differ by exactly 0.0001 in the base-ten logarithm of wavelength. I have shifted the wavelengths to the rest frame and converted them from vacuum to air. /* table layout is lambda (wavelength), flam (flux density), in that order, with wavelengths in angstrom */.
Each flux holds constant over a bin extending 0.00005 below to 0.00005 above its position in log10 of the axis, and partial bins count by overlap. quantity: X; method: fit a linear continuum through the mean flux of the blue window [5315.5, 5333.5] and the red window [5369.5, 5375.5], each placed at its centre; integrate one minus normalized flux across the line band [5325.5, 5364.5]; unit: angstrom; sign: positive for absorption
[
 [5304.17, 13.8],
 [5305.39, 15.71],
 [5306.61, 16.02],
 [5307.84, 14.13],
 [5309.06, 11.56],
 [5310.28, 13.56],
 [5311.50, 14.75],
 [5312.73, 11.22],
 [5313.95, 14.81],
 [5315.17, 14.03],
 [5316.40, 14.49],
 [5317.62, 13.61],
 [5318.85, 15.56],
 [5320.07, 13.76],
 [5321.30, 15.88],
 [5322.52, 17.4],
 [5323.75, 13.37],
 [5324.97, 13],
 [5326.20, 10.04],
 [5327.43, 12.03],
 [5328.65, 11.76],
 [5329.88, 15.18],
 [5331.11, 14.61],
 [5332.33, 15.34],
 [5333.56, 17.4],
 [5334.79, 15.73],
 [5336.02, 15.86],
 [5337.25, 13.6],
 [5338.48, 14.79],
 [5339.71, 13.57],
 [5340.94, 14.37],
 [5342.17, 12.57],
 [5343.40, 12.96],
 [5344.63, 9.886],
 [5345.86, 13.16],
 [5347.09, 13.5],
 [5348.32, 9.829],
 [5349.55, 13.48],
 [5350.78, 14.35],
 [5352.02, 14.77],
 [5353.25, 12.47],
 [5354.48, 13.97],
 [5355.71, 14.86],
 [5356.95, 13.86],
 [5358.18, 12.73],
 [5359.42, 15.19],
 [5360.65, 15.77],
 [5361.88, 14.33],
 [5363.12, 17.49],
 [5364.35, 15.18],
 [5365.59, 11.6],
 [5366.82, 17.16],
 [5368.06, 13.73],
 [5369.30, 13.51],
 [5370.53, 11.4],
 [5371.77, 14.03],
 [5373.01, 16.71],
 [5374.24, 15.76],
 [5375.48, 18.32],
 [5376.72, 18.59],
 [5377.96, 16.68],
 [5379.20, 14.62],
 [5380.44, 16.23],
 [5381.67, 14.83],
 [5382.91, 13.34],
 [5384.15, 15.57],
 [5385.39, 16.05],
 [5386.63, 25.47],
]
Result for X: 1.5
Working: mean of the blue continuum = 14.1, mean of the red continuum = 14.8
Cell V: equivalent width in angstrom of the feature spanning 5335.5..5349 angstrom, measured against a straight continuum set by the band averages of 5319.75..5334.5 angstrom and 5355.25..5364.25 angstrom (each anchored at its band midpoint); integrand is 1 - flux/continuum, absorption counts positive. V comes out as 1.3 angstrom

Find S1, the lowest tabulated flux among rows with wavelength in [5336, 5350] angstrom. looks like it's 9.829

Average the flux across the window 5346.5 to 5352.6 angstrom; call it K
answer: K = 13.2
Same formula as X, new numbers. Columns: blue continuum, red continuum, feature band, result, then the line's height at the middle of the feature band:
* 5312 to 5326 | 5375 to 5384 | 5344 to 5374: 2.9 angstrom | 15.4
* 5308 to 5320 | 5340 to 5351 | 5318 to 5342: -2.1 angstrom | 13.2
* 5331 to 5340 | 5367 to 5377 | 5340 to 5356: 2.3 angstrom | 15.2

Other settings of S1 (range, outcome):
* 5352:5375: 11.4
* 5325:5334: 10.04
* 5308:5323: 11.22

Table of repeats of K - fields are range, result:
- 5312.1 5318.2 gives 13.6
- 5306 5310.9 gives 13.8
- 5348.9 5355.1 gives 13.8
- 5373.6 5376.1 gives 17.1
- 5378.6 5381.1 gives 15.5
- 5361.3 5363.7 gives 15.9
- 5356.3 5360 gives 13.9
